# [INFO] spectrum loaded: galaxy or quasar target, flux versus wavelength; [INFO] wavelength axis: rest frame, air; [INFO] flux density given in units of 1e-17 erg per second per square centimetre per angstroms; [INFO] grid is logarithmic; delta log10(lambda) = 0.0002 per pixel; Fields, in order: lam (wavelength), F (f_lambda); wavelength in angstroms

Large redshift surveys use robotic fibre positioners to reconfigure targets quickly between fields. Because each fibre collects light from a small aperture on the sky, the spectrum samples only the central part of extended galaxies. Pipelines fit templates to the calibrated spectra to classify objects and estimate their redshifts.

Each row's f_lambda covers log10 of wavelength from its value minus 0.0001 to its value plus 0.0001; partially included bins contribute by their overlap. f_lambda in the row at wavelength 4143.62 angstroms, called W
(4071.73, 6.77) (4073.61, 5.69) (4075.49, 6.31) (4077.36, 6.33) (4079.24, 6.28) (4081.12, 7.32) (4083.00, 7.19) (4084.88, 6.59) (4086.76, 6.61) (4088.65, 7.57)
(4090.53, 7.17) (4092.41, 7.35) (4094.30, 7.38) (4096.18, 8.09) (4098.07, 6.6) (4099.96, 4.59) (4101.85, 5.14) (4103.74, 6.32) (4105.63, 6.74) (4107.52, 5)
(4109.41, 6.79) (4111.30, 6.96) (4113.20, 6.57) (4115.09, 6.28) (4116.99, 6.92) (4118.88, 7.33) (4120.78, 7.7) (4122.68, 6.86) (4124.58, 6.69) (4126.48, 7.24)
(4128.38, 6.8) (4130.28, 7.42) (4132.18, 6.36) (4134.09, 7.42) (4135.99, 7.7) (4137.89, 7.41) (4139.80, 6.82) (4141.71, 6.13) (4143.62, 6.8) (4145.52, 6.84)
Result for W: 6.8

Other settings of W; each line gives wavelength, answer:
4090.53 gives 7.17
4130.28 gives 7.42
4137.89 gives 7.41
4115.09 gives 6.28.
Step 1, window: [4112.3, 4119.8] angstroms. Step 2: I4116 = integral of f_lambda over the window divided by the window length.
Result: 6.78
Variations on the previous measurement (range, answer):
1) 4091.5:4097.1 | 7.61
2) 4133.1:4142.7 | 7.09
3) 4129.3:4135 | 7.06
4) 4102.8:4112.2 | 6.36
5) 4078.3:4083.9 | 6.93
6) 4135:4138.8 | 7.57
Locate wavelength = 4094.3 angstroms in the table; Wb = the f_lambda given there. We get 7.38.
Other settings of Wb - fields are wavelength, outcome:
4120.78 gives 7.7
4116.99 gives 6.92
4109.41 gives 6.79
